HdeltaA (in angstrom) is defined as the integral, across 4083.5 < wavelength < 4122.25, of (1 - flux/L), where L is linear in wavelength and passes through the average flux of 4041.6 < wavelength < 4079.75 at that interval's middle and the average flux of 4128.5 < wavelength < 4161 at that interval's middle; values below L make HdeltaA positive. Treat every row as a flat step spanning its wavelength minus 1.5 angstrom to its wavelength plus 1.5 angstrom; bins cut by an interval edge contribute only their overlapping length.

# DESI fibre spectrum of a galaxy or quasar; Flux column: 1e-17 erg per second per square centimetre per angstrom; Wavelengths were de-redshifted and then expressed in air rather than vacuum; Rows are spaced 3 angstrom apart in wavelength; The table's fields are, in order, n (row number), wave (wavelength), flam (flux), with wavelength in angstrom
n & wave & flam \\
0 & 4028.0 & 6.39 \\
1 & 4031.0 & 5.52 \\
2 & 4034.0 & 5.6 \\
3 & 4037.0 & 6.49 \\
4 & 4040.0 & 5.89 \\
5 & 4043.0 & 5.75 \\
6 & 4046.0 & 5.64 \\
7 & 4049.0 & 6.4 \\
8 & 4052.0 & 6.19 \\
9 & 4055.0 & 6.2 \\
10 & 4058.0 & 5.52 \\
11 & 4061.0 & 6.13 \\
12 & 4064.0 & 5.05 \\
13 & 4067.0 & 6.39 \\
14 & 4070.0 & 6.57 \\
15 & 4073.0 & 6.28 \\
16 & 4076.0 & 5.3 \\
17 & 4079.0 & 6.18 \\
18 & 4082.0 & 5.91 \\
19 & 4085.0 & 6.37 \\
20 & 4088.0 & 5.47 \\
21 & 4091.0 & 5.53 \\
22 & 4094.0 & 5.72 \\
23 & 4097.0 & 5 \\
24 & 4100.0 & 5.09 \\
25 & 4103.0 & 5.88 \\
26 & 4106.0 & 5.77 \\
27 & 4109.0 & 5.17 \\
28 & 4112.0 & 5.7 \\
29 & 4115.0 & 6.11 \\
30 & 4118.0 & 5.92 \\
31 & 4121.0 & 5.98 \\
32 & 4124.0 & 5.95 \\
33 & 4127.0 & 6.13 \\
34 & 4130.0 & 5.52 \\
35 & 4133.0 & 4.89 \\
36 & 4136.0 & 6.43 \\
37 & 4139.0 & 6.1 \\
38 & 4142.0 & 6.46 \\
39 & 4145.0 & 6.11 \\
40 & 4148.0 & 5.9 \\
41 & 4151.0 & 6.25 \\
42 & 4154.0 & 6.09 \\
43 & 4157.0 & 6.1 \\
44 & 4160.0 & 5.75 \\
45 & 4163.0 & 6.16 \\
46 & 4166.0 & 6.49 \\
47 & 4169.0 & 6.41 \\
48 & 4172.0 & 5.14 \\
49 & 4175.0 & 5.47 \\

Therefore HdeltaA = 1.9 angstrom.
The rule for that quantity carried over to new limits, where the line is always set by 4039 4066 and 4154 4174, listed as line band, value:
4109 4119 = 0.2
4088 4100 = 1.1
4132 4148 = -0.1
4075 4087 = -0.1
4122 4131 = 0.1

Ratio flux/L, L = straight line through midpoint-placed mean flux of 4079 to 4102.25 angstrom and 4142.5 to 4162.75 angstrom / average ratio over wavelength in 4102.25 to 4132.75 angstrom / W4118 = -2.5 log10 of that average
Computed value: 0.01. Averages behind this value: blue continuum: 5.63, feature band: 5.77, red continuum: 6.06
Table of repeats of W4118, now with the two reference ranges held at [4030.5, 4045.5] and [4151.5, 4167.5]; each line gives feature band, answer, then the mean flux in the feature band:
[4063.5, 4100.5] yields 0.03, 5.8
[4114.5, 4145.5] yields 0.02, 5.95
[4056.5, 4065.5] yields 0.06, 5.57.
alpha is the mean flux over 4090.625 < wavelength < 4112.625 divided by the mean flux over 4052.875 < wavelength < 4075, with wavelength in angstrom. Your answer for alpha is 0.9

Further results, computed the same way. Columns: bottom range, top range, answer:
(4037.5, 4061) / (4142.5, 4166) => 1.02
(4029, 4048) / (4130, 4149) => 1.02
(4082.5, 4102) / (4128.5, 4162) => 1.07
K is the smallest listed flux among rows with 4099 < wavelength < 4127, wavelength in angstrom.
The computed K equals 5.09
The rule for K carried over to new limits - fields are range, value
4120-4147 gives 4.89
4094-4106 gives 5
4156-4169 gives 5.75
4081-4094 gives 5.47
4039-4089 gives 5.05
